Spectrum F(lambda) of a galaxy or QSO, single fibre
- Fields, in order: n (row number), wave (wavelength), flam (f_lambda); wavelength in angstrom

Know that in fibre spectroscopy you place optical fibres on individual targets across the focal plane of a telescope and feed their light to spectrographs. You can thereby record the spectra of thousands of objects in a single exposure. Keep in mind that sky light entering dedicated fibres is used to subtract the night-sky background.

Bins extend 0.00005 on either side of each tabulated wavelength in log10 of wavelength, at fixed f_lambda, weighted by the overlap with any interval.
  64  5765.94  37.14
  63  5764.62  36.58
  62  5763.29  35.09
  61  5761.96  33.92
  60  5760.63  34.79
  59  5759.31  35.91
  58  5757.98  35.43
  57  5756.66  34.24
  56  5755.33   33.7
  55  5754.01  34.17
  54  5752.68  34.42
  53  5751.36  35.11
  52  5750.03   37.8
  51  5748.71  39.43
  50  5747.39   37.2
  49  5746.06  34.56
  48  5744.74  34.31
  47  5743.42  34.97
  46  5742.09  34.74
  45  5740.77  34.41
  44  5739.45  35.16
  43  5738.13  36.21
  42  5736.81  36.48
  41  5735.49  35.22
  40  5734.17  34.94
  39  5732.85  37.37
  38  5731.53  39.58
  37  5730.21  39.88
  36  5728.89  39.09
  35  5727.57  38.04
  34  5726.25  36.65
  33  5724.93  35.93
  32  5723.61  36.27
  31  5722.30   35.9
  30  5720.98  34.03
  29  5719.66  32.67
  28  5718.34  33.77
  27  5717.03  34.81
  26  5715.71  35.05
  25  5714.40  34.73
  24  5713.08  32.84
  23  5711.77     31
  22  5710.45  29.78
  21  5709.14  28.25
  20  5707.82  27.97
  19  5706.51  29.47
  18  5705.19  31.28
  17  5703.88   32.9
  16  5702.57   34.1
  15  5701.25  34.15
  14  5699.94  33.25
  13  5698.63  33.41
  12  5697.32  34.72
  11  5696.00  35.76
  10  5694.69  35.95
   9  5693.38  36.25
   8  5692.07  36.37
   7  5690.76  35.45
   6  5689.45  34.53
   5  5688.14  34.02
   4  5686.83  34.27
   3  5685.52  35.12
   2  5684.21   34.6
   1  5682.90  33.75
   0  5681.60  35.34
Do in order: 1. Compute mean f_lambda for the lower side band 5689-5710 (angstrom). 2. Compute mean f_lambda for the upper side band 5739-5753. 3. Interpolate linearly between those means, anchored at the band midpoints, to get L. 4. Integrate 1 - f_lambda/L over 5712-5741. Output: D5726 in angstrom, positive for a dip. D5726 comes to -0.94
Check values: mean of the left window 33.3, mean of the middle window 35.8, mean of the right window 35.7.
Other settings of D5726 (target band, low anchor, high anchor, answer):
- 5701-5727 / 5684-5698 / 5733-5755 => 1.7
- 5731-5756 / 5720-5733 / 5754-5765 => 0.1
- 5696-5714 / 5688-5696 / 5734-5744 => 1.8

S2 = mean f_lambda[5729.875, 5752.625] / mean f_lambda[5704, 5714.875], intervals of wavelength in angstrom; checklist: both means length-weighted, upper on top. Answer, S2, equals 1.2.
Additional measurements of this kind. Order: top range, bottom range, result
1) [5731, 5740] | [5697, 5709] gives 1.13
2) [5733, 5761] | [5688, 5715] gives 1.07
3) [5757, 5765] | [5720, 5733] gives 0.95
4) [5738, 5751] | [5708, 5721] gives 1.10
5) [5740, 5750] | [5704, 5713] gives 1.19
